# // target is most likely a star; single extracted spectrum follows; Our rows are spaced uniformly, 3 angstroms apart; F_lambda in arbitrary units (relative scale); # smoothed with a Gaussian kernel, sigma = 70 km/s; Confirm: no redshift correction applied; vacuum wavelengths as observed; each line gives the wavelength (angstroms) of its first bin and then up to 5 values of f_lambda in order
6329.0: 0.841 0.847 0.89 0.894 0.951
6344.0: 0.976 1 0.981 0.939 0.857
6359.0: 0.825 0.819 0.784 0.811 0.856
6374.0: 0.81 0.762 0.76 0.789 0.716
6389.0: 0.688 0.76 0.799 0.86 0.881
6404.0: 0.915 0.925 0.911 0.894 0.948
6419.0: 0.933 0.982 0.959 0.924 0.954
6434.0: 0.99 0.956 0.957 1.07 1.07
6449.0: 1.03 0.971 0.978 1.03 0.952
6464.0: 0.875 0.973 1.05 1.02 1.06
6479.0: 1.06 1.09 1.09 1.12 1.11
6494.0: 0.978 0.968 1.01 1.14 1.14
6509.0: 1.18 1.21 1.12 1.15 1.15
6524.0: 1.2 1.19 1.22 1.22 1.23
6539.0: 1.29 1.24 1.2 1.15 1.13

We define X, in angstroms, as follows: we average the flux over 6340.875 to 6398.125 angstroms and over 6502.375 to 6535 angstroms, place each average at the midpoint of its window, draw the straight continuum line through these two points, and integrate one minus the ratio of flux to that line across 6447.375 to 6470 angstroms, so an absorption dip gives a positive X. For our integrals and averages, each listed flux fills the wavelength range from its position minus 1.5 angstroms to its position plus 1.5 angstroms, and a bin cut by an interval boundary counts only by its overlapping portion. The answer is 1.30 angstroms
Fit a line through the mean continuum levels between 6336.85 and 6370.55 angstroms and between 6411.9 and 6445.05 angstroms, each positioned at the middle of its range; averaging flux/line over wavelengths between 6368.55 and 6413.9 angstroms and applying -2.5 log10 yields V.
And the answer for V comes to 0.13 mag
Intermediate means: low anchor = 0.893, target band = 0.821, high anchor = 0.963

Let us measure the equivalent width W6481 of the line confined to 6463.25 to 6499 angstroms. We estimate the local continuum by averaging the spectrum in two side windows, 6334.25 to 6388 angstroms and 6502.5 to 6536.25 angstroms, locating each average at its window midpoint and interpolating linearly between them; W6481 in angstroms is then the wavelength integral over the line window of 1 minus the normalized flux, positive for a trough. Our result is 2.1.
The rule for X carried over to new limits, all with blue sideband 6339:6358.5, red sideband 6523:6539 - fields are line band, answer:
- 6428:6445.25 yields 1.5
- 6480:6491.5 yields 0.5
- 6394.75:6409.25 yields 2.0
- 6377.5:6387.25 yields 2.3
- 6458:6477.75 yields 2.3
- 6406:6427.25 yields 2.2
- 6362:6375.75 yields 2.2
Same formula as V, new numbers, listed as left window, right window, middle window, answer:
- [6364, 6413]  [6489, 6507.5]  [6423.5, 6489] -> -0.05 mag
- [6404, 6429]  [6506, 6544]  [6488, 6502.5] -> 0.09 mag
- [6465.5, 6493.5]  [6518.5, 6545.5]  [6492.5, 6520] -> 0.04 mag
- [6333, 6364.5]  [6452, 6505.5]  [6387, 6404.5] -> 0.18 mag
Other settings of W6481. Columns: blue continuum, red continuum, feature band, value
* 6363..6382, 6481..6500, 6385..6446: -0.9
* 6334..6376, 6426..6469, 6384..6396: 2.4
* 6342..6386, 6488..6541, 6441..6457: -0.1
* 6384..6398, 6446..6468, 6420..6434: -1.3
